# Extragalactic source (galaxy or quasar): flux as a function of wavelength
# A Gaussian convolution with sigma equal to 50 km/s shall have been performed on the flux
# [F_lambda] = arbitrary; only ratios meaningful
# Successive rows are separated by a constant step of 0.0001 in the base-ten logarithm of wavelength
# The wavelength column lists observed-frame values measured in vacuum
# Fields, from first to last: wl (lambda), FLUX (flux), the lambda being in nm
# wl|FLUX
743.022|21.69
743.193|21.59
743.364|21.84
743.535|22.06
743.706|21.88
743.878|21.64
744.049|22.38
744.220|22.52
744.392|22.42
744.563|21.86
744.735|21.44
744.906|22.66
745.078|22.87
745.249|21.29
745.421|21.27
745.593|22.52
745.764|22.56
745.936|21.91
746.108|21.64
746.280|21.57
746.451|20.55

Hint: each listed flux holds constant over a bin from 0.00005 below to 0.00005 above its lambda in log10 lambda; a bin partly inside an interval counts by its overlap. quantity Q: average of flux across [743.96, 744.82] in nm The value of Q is 22.1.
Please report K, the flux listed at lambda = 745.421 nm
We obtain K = 21.27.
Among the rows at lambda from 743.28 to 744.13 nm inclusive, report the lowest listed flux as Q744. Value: 21.64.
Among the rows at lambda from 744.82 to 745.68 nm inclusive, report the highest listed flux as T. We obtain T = 22.87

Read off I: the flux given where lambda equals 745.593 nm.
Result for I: 22.52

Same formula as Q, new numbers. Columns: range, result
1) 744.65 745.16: 22.3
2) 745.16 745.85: 21.9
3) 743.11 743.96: 21.8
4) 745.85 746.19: 21.8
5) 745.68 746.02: 22.2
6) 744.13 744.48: 22.5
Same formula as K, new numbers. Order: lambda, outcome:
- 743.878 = 21.64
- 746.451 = 20.55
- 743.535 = 22.06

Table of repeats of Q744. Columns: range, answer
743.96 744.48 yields 22.38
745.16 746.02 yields 21.27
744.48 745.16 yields 21.44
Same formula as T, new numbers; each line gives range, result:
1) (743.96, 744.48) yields 22.52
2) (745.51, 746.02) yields 22.56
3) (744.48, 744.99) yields 22.66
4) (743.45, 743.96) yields 22.06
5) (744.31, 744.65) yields 22.42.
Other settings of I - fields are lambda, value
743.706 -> 21.88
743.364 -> 21.84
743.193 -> 21.59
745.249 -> 21.29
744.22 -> 22.52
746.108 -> 21.64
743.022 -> 21.69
